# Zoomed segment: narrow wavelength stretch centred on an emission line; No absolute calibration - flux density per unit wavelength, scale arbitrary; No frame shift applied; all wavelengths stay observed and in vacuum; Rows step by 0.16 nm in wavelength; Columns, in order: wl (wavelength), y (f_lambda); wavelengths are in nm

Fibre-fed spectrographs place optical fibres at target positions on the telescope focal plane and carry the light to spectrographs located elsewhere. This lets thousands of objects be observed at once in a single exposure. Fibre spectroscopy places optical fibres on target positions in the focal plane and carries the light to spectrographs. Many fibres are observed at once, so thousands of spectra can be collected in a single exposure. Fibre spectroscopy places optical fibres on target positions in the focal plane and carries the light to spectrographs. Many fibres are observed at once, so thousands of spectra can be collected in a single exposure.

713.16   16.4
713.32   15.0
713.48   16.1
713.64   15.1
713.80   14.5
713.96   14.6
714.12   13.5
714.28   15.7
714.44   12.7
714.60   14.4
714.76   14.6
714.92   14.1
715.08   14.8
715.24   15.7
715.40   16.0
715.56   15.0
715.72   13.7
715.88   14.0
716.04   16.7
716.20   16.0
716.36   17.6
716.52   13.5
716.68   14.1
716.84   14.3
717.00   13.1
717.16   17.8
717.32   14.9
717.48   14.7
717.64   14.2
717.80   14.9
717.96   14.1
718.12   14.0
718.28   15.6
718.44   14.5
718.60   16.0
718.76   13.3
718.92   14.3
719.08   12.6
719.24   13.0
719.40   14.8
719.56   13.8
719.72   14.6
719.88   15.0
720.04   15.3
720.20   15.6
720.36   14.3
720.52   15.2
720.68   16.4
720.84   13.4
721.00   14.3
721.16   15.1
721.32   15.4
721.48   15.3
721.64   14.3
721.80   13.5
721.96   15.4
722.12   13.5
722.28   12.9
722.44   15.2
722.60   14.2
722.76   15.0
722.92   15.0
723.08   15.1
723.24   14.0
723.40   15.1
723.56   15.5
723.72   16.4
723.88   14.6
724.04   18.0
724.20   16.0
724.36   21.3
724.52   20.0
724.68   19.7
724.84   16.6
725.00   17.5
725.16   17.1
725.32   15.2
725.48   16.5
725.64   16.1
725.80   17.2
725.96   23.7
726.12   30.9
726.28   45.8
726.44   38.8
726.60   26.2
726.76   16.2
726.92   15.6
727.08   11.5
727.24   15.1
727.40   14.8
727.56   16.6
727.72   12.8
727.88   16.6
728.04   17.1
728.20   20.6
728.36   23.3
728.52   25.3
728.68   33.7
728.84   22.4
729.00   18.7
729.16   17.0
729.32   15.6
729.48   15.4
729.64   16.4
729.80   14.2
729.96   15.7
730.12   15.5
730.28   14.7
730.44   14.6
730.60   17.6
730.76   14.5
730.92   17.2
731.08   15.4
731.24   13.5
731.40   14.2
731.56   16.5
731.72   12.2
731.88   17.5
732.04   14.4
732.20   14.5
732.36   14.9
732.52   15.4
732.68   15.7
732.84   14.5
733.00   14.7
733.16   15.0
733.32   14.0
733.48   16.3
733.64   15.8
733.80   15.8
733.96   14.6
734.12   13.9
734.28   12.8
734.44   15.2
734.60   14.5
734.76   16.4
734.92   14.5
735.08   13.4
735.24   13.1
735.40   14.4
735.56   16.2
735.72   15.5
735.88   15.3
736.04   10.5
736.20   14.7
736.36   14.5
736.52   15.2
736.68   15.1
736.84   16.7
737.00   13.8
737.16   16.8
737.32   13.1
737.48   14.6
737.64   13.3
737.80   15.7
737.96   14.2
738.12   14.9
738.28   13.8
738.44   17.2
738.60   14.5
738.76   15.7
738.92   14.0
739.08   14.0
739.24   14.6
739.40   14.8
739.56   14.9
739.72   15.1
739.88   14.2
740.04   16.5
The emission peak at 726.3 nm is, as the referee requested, H-alpha 6563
